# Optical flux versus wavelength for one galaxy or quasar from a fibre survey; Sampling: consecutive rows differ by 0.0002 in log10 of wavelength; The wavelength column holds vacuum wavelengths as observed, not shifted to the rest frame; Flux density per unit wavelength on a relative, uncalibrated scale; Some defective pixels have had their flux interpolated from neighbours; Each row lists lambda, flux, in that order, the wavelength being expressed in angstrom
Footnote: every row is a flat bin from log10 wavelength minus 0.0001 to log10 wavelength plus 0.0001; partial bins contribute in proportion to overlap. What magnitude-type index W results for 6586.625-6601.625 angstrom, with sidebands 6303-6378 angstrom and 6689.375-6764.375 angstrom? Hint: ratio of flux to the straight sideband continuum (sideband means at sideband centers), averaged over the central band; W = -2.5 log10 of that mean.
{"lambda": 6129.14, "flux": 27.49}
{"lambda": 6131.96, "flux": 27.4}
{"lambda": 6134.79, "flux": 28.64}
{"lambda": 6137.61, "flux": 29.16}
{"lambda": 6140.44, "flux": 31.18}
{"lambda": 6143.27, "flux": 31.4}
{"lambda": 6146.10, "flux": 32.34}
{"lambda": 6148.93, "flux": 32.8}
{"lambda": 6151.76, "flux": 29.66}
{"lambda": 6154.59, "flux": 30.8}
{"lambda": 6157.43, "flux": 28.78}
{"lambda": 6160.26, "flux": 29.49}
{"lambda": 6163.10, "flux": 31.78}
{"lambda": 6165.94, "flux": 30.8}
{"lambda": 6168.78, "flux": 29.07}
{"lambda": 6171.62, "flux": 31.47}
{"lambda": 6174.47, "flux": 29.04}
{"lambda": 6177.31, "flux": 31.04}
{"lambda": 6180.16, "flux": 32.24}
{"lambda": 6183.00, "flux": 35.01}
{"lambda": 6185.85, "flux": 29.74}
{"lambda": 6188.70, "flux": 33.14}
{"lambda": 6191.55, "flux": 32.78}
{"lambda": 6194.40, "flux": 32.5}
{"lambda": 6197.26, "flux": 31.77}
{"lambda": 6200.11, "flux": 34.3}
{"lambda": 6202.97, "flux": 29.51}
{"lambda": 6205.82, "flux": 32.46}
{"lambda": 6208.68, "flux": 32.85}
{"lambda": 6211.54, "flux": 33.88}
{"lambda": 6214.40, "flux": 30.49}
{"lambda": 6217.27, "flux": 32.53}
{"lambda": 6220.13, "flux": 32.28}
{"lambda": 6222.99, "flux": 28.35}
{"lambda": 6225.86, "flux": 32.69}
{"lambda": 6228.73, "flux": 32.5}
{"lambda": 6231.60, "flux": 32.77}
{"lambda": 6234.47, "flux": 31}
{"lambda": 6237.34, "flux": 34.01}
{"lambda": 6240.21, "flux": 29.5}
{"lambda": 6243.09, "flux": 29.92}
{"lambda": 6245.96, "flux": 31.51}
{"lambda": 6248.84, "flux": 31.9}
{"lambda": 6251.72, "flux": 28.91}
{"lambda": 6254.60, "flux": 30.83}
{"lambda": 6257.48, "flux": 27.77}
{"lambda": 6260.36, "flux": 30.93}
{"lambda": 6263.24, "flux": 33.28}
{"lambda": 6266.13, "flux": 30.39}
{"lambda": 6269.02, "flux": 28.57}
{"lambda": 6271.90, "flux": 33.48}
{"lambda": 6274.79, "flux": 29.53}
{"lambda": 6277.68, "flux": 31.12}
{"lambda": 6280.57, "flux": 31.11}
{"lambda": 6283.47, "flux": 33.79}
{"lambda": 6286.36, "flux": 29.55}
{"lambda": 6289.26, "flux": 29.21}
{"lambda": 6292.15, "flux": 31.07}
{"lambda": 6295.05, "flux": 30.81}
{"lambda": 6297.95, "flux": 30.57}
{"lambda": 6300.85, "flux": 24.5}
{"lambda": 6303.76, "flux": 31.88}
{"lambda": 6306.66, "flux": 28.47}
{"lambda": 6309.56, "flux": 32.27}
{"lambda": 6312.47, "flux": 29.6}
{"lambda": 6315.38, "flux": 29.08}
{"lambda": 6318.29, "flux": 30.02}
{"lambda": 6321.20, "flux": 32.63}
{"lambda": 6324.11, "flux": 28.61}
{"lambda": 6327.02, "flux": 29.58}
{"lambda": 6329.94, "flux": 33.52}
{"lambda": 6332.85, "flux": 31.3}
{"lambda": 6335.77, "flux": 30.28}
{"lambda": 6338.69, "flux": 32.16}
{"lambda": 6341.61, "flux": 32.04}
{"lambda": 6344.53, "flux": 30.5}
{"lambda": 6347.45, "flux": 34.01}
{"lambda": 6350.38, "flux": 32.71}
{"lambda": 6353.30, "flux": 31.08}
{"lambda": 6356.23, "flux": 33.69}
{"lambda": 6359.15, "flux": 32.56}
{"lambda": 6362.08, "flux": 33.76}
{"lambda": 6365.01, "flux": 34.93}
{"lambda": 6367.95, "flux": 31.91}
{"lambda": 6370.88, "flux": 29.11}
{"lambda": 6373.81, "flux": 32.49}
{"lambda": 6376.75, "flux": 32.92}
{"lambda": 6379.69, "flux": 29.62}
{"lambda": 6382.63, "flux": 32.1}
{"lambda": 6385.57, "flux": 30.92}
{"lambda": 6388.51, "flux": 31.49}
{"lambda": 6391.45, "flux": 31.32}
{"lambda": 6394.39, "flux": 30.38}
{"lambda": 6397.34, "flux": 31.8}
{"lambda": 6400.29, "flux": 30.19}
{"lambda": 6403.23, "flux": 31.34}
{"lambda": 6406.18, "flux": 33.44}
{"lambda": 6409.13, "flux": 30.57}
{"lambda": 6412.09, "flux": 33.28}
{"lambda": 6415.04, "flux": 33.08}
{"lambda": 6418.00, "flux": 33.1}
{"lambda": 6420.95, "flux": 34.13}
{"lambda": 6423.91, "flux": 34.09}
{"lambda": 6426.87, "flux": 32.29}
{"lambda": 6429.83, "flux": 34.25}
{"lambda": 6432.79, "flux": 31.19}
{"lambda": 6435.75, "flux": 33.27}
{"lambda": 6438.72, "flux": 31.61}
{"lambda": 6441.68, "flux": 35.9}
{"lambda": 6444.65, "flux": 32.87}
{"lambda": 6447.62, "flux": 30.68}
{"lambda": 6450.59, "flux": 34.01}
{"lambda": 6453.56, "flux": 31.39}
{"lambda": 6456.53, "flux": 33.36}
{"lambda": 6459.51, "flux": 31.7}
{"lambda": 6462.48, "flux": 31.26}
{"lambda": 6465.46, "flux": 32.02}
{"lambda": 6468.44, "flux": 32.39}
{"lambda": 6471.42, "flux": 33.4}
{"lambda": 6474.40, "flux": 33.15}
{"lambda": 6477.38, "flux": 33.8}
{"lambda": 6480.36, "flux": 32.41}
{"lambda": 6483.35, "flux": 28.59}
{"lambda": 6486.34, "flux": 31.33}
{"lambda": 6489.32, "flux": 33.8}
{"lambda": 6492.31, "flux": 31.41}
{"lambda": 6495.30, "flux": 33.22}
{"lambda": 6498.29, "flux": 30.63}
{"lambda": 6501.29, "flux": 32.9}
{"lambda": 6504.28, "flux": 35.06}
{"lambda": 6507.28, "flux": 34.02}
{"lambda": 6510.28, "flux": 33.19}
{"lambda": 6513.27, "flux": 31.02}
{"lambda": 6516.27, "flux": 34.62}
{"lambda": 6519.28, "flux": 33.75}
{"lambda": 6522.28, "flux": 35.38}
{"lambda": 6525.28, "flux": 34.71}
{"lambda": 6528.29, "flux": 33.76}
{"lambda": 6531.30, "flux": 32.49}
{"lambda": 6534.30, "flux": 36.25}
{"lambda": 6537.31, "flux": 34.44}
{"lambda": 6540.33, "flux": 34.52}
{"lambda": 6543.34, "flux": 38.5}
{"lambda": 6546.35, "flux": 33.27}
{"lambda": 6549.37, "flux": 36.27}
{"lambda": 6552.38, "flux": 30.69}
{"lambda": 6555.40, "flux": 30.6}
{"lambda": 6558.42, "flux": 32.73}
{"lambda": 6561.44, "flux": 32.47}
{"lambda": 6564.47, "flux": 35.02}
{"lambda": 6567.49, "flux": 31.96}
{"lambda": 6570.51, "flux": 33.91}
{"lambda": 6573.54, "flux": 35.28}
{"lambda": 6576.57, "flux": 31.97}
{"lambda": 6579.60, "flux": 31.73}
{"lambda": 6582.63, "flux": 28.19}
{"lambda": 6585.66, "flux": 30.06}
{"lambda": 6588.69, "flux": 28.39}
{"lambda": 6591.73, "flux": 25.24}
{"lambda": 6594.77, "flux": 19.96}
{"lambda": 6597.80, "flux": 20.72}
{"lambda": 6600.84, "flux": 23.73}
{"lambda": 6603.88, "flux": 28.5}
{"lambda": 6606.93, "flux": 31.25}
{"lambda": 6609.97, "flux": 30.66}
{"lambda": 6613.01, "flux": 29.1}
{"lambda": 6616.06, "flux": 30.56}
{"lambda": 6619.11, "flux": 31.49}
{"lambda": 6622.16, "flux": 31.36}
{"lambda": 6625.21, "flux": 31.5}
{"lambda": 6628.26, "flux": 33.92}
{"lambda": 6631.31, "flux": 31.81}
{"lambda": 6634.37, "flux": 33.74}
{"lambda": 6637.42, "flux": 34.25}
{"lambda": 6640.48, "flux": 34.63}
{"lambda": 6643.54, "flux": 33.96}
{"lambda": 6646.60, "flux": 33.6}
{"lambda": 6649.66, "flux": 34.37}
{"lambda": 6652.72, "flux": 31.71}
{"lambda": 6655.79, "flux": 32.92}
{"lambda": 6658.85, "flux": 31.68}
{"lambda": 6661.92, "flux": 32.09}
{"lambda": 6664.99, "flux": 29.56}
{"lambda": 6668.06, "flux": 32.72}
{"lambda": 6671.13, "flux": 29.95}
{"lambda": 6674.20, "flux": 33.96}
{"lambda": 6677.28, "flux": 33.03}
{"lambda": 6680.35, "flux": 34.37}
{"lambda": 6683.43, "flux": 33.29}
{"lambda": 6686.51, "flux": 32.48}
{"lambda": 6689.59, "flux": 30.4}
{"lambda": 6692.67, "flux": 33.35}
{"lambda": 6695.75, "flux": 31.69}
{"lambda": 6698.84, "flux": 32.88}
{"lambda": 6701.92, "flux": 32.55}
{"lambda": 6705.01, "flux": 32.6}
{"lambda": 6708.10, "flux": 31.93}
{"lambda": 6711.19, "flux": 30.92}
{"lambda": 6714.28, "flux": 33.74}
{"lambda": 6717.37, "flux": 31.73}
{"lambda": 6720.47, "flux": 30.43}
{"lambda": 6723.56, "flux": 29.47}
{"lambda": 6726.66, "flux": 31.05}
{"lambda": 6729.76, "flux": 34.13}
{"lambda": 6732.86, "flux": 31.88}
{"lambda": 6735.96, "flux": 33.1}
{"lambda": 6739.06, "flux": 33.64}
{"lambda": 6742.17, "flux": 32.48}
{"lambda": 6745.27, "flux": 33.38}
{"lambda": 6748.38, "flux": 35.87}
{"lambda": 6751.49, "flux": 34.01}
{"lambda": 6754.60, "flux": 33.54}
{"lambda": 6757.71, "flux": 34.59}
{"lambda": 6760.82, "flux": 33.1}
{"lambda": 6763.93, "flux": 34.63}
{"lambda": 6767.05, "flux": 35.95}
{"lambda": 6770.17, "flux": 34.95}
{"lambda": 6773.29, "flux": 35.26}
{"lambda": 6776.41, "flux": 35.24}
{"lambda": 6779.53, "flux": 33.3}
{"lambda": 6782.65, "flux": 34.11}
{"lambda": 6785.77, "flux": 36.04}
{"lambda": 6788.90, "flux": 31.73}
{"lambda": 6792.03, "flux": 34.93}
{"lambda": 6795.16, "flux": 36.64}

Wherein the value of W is 0.330 mag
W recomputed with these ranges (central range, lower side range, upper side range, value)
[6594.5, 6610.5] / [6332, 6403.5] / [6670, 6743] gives 0.23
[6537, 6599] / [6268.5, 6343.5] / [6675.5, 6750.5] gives 0.02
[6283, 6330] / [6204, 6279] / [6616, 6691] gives 0.05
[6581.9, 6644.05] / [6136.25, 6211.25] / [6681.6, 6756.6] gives 0.09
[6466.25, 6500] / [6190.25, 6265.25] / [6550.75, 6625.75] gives -0.06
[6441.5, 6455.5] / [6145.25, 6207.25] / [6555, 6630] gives -0.08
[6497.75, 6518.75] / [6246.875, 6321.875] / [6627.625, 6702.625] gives -0.05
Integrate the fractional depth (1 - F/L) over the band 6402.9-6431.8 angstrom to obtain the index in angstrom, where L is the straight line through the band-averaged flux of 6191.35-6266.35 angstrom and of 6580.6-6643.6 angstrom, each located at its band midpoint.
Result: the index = -2.3 angstrom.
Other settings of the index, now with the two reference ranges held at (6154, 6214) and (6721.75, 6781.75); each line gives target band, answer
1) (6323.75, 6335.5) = 0.43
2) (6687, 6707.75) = 0.75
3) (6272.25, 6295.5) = 0.74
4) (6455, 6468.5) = 0.19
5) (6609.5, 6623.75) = 1.08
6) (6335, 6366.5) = -0.40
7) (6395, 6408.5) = 0.34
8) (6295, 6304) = 0.86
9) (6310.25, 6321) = 0.64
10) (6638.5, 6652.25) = -0.29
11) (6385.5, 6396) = 0.41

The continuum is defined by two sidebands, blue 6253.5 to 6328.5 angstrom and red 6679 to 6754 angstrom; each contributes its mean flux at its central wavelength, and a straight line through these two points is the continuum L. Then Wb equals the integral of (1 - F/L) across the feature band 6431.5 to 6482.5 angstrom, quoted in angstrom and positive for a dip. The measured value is -2.23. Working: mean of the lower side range 30.3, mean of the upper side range 32.6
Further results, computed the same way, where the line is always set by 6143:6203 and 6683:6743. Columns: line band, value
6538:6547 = -1.02 angstrom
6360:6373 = -0.32 angstrom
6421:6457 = -1.34 angstrom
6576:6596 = 2.58 angstrom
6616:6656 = -1.09 angstrom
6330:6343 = -0.02 angstrom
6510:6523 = -0.67 angstrom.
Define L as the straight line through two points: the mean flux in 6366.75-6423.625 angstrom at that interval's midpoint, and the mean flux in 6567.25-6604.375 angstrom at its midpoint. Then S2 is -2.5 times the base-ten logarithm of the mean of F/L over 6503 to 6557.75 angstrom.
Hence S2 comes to -0.16 mag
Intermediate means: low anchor 31.8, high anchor 28.3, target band 34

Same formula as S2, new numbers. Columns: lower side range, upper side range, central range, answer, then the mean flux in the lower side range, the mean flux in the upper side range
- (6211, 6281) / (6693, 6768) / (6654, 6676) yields 0.027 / 31.1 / 32.9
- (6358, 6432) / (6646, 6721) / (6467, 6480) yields -0.030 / 32.2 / 32.3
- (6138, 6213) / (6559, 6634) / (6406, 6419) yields -0.065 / 31.5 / 30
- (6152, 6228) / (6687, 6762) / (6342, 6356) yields -0.014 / 31.5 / 32.6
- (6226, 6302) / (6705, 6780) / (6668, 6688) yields 0.003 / 30.8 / 33.3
